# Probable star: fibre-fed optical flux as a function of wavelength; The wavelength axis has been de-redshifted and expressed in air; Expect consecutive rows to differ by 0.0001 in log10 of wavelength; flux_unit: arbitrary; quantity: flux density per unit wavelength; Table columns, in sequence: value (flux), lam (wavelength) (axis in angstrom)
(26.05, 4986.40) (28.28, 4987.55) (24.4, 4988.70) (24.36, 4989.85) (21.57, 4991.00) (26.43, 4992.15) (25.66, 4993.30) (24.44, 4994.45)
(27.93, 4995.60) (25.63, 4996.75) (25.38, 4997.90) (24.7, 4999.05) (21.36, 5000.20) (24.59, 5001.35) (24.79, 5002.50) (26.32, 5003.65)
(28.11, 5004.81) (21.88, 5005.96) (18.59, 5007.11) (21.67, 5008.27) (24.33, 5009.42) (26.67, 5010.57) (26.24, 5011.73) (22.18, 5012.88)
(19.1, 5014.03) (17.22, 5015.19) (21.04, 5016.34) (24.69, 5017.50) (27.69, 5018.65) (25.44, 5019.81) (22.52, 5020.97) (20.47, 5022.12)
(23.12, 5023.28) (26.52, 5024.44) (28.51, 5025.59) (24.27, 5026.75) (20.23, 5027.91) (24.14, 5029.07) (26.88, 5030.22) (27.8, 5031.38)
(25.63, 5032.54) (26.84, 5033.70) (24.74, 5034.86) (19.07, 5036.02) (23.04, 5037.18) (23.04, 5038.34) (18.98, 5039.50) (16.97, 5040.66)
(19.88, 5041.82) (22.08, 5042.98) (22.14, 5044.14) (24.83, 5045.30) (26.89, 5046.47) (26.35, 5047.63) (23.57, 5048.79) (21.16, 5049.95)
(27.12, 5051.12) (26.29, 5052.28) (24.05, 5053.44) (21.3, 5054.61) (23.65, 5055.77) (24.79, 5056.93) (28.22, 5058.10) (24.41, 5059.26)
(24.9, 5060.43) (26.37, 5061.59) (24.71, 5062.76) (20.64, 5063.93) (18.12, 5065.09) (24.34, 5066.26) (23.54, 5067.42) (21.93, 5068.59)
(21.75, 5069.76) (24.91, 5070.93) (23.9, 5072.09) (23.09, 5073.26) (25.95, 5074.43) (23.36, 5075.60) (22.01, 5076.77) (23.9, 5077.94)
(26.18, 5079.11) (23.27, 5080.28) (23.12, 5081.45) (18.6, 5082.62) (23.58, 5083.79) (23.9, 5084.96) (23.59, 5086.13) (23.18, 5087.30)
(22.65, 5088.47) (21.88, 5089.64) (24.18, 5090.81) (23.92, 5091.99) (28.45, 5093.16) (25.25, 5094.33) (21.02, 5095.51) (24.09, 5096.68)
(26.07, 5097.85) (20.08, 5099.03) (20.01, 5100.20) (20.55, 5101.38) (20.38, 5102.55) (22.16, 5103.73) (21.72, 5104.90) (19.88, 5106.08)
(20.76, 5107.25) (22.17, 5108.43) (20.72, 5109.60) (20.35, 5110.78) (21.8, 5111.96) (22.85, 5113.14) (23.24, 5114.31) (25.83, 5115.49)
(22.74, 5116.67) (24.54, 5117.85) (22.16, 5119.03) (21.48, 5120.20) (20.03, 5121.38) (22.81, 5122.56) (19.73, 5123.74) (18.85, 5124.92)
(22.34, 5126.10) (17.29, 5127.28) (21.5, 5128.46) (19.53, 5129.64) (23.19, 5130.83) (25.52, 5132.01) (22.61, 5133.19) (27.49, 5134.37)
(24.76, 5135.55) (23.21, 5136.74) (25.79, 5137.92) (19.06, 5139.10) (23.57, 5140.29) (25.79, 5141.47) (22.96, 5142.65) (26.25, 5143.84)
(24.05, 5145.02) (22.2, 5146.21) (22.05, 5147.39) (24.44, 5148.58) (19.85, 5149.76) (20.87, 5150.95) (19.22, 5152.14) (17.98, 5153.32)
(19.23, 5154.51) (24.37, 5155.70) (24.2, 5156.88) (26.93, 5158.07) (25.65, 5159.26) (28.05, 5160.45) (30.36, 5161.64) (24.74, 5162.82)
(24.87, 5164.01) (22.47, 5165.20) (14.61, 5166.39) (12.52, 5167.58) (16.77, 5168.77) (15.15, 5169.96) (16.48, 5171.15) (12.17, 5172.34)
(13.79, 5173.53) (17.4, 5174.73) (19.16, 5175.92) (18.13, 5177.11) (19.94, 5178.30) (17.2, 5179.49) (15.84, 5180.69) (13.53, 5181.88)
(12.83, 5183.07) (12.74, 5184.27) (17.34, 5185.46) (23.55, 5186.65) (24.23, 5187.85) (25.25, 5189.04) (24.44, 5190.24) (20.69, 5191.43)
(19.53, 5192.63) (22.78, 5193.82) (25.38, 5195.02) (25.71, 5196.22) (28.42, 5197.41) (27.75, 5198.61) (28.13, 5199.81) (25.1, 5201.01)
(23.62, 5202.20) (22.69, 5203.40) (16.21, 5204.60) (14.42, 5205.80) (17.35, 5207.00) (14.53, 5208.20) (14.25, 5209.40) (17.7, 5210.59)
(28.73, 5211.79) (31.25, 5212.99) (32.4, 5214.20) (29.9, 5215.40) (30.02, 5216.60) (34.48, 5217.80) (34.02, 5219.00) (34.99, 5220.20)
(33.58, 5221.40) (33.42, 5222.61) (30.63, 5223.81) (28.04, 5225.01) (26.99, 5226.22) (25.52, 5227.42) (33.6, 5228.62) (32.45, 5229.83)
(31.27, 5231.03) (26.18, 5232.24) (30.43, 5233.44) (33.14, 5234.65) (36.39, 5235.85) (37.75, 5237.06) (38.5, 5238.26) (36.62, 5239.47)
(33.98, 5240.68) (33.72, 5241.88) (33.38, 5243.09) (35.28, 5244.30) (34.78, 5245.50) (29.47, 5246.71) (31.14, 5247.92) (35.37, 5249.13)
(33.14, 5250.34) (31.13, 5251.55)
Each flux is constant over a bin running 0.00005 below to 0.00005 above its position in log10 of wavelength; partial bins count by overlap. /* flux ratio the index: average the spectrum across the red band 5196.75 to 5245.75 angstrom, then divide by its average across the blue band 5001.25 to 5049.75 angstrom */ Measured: 1.2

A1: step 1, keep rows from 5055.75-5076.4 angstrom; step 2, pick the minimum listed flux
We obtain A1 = 18.12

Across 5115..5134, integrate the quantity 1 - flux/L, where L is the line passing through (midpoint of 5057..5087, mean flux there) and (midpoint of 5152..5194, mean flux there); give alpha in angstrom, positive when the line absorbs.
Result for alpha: -0.3 angstrom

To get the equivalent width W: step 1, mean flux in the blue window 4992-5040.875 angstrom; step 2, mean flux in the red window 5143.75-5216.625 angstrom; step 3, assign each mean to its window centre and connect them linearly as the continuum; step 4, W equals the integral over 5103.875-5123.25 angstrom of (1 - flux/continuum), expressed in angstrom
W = 0.3 angstrom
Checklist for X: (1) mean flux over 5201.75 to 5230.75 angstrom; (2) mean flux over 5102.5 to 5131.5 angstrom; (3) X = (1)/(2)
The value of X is 1.24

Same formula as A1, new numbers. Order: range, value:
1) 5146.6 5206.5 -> 12.17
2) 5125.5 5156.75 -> 17.29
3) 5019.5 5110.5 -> 16.97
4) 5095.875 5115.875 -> 19.88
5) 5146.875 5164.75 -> 17.98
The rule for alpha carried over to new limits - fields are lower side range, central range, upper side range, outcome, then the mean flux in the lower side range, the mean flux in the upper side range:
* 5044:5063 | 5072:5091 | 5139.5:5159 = 0.73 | 24.8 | 22.8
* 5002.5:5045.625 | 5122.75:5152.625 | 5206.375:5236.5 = 4.52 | 23.3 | 28.9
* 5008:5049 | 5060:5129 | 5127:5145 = 2.46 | 23.5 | 23.4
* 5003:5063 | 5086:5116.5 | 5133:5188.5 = -0.53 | 23.8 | 20.8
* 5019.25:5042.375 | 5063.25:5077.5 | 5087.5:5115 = 0.00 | 23.4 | 22.4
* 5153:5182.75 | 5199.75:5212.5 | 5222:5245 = 3.32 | 19.6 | 32.5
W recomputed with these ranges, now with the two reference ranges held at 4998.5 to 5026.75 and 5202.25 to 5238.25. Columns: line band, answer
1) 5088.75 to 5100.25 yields 0.8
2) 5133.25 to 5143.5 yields 0.9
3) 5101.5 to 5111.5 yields 1.8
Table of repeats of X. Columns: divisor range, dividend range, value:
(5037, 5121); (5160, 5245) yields 1.08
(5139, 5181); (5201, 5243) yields 1.38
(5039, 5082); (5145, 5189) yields 0.85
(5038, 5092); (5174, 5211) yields 0.86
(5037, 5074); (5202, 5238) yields 1.20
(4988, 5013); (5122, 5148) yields 0.93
